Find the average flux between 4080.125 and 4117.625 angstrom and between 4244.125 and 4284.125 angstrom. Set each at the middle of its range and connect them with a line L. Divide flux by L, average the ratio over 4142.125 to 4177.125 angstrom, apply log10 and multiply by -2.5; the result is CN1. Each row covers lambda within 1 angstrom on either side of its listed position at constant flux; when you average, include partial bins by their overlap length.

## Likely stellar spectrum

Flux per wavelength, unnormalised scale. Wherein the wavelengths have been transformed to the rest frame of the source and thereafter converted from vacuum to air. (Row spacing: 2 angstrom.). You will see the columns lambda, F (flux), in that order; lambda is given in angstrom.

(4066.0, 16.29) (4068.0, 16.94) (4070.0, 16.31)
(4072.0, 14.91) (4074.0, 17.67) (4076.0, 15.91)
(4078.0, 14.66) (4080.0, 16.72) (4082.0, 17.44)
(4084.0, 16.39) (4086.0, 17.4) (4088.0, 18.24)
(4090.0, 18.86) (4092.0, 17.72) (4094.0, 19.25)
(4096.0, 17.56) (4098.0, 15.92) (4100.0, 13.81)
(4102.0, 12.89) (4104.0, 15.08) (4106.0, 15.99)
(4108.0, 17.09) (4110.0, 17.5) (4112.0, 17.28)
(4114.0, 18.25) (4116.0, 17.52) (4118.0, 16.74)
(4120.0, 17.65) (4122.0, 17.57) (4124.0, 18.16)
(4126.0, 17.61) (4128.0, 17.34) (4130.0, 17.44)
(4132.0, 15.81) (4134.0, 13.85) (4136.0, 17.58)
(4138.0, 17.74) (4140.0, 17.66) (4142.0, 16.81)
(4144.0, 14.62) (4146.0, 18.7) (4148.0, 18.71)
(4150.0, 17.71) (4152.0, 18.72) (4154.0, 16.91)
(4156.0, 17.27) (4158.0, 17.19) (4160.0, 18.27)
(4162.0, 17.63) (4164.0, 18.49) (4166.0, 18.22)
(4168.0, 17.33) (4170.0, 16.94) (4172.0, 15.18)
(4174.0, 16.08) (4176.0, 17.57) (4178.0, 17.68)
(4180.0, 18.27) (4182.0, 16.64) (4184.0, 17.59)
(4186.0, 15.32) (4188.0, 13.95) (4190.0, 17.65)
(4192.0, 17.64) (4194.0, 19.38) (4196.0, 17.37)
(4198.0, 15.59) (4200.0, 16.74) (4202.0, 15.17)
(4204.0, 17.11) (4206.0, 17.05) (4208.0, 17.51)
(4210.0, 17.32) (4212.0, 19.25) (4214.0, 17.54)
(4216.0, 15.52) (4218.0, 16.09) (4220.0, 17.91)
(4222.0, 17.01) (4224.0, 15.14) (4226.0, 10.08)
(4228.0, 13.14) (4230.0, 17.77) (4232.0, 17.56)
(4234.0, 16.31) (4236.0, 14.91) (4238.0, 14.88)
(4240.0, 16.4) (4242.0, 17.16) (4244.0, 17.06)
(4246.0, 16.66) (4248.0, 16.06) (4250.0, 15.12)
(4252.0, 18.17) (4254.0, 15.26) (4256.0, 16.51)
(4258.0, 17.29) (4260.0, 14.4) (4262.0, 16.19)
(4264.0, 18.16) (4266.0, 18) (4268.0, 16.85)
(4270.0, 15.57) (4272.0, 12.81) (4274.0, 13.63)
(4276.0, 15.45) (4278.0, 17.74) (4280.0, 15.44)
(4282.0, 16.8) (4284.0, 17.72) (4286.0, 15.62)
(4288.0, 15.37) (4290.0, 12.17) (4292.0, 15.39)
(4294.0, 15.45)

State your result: -0.05 mag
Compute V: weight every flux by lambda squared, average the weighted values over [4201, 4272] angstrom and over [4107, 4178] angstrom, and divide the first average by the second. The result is 1.0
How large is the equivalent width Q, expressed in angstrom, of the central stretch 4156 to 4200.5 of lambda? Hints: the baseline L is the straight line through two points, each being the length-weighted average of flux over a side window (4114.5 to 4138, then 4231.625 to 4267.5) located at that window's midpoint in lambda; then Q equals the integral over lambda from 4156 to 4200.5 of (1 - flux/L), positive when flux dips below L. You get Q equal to -0.9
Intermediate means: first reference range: 17.1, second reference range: 16.4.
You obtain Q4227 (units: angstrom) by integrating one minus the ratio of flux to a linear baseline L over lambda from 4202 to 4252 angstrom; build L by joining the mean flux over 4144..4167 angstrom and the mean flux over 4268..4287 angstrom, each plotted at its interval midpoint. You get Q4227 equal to 0.90 angstrom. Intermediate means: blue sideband 17.8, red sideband 15.7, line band 16.3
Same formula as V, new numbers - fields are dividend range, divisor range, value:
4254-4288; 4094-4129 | 1.03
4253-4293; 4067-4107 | 1.05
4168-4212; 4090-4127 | 1.04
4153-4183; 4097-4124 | 1.08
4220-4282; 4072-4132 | 1.01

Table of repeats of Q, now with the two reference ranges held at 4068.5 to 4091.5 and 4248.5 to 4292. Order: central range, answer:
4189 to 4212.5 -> -1.5 angstrom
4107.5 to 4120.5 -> -0.6 angstrom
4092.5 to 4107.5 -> 0.7 angstrom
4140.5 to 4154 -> -0.8 angstrom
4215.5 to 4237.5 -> 0.7 angstrom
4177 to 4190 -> -0.3 angstrom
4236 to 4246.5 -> -0.2 angstrom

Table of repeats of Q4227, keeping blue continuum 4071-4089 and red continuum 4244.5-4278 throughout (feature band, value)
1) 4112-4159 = -2.4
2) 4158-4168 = -1.0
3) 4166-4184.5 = -0.9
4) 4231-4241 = 0.1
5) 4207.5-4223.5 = -1.0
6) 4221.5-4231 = 1.0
